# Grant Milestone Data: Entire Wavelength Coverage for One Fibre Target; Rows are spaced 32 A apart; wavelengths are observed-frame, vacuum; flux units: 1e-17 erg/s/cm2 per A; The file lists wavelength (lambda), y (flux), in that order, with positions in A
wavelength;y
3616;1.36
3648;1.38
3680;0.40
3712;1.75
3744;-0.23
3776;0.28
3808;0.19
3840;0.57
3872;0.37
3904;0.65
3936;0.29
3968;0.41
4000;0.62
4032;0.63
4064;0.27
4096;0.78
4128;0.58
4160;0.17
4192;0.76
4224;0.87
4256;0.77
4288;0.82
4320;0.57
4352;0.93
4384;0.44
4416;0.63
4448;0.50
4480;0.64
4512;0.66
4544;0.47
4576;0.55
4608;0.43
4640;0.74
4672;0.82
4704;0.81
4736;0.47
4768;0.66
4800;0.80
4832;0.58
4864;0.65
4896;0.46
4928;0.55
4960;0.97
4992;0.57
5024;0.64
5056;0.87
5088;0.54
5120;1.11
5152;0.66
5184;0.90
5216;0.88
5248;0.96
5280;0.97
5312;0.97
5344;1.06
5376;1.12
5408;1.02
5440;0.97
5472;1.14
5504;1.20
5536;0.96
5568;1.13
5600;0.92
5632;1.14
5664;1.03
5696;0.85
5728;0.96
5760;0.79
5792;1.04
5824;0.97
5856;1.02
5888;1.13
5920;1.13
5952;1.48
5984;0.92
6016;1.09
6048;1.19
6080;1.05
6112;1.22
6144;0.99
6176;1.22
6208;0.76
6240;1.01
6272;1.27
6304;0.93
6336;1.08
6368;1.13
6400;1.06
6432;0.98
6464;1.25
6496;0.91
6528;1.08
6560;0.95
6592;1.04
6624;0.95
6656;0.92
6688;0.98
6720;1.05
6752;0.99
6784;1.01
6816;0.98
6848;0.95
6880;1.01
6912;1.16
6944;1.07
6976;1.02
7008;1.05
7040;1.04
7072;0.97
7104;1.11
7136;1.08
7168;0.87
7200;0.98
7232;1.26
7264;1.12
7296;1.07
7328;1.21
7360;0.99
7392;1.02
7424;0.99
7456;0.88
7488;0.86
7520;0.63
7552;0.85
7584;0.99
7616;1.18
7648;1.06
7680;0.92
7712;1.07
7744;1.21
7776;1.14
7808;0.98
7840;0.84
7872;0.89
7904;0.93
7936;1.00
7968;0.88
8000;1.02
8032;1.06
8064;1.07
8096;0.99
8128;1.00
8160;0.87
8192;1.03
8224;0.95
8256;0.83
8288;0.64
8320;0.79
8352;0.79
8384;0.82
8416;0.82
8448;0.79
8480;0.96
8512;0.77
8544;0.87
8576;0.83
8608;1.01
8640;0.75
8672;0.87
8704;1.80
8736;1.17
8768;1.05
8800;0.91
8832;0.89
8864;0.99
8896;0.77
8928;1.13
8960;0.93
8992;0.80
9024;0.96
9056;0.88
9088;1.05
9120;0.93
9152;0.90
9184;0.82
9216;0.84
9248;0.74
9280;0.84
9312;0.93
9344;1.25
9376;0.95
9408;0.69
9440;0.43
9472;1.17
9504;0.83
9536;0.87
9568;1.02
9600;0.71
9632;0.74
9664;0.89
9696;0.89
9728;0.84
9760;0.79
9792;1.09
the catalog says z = 0.33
